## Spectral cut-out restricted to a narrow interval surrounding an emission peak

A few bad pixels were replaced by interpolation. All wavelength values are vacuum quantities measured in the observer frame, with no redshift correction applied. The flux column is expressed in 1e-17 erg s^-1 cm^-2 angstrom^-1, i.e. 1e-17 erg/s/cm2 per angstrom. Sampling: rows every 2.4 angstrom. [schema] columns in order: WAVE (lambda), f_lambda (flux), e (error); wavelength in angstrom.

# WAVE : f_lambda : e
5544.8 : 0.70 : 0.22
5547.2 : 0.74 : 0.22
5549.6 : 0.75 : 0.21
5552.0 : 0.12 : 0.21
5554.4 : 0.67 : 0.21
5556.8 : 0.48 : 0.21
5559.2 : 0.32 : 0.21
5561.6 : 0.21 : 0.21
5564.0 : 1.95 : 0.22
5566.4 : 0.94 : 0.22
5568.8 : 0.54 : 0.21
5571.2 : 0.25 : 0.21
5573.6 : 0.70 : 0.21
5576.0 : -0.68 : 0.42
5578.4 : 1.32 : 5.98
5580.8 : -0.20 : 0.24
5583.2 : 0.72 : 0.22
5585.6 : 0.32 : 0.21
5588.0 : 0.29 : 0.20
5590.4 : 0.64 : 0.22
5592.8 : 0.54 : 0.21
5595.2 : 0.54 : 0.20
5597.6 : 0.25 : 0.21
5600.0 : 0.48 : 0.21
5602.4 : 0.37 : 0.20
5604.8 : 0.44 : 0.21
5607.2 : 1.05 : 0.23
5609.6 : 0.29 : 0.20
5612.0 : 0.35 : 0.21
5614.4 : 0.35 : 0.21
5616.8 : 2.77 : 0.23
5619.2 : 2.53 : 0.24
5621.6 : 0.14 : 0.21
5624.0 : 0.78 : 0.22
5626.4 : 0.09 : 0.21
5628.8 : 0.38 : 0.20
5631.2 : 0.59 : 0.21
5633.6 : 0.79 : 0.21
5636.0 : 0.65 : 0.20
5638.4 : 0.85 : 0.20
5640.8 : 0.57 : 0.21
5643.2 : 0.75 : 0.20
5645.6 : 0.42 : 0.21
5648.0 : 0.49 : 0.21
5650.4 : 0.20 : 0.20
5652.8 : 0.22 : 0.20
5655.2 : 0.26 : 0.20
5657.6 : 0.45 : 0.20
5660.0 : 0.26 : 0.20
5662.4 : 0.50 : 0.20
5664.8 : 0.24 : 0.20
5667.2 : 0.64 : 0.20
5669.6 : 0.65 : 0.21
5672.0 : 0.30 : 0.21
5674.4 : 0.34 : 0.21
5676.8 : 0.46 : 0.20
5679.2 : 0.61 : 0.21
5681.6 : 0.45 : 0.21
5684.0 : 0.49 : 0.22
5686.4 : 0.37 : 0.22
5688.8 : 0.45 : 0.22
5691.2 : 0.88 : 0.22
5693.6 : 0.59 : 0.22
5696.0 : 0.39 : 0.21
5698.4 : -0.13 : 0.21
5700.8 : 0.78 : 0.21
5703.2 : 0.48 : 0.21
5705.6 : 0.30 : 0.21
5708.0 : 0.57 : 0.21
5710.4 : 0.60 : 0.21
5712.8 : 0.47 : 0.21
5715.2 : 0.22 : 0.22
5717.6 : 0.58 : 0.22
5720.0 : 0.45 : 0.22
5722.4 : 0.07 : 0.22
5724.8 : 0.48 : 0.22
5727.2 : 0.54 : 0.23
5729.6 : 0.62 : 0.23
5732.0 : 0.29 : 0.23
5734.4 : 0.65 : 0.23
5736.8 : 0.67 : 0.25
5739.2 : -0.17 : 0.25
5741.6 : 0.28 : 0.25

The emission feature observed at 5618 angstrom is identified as [O III]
